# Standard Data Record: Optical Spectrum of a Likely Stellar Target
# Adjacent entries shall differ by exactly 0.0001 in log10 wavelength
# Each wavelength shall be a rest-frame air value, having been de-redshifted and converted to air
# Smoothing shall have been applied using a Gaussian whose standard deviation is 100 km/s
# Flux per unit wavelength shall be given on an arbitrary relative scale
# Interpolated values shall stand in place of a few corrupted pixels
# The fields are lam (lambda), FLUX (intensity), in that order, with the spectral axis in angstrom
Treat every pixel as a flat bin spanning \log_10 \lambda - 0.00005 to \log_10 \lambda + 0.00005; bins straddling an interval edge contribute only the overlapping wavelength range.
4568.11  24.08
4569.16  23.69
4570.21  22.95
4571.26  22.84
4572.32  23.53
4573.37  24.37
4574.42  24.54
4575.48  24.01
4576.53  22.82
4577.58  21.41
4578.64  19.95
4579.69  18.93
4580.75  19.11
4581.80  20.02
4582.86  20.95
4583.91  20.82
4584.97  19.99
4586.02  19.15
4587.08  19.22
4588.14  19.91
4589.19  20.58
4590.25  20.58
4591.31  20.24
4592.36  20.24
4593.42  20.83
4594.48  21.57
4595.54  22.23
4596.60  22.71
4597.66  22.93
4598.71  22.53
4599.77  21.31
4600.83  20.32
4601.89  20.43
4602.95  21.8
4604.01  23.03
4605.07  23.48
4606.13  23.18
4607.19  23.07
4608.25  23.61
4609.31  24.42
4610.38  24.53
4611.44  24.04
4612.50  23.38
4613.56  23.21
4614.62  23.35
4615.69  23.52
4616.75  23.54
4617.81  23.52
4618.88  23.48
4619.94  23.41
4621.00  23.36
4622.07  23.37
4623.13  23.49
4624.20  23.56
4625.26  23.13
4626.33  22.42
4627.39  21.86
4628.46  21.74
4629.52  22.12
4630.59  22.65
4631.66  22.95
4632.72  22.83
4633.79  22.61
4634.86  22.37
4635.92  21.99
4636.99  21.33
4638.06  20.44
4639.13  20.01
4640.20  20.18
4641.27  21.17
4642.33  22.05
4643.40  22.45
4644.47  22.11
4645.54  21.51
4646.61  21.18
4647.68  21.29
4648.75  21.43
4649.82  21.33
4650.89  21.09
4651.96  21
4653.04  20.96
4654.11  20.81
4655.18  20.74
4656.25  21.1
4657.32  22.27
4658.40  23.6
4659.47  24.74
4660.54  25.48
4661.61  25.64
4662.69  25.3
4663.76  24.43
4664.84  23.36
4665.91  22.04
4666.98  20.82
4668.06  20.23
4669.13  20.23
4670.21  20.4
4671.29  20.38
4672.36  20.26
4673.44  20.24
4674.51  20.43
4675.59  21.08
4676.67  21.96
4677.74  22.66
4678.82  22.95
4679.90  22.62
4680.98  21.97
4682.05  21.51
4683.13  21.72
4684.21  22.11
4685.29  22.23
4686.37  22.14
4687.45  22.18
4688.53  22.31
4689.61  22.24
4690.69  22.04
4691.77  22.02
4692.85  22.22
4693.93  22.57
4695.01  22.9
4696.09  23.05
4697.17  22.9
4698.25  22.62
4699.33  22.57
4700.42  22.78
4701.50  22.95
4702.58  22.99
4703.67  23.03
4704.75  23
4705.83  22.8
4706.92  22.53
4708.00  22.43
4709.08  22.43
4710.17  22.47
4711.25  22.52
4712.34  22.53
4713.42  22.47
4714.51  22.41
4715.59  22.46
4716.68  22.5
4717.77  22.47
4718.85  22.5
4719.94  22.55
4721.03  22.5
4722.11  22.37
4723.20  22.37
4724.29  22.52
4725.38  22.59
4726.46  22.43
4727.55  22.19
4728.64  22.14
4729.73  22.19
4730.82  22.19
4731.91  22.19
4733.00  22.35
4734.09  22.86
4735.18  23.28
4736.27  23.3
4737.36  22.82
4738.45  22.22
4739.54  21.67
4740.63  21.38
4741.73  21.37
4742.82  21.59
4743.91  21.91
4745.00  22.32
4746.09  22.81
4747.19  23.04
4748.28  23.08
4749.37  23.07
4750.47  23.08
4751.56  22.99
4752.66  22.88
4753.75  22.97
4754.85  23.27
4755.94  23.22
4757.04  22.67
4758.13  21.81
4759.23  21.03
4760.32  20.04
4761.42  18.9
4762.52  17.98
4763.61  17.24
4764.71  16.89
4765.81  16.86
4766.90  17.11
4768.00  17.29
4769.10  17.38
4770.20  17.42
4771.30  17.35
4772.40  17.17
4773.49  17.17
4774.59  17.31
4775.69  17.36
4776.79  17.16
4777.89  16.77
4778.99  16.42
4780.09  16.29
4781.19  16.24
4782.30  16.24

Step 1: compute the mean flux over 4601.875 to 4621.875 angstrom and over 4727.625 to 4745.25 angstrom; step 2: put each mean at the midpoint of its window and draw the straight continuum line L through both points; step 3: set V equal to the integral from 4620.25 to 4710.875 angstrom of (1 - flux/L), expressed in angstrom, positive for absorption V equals 2.7 angstrom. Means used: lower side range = 23.4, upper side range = 22.2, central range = 22.2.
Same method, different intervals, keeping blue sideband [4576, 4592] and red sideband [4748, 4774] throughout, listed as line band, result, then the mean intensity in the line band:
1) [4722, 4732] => -1.2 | 22.3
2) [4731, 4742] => -1.3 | 22.4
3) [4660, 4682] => -2.2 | 22.1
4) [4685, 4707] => -2.8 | 22.6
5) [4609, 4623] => -2.4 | 23.6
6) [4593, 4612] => -2.2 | 22.6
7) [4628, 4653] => -1.8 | 21.6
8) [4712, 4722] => -1.2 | 22.5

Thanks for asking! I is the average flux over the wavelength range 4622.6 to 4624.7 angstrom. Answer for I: 23.5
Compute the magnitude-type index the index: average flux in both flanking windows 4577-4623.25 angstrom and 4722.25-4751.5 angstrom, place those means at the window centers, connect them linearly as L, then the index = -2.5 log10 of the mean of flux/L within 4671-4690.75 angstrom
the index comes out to 0.02 mag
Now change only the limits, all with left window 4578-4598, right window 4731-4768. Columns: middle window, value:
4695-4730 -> -0.07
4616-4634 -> -0.11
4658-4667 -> -0.15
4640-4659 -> -0.03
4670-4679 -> 0.00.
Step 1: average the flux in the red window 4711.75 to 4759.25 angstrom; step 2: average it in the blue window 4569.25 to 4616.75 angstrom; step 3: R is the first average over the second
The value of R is 1.02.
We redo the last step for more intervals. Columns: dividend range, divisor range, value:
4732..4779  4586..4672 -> 0.92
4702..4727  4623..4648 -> 1.03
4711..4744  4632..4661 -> 1.03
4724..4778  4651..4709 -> 0.93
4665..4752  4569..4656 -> 1.01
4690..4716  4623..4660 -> 1.03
